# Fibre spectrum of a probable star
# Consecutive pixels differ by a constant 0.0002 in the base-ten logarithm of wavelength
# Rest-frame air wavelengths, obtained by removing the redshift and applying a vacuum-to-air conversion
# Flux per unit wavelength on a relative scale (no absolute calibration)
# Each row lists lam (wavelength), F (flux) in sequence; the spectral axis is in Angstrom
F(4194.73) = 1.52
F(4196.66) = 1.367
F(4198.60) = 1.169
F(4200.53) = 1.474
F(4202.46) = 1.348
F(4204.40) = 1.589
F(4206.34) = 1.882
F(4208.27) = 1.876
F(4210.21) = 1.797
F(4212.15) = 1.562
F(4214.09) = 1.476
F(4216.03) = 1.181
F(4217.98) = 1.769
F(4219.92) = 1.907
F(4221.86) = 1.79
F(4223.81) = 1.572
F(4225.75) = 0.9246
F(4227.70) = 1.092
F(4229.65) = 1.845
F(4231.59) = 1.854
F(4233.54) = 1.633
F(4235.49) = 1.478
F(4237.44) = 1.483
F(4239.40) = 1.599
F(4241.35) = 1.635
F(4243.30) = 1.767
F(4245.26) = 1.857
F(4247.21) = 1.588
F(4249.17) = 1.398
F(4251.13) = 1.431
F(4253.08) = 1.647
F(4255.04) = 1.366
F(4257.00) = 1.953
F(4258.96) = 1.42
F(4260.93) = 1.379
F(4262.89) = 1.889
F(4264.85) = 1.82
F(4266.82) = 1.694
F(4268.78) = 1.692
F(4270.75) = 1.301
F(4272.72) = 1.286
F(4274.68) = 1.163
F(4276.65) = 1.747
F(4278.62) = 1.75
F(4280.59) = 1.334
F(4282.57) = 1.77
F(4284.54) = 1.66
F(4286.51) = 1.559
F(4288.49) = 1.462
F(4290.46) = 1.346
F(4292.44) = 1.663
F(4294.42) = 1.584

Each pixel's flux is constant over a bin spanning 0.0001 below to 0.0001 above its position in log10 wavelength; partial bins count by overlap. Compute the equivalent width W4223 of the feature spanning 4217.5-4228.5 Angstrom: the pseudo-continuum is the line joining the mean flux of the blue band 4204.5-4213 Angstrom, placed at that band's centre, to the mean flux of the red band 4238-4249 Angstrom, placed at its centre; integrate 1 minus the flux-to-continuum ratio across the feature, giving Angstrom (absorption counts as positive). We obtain 1.4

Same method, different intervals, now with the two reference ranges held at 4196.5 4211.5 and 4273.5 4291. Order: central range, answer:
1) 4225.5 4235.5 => 0.32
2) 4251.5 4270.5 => -1.05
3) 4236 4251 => -0.48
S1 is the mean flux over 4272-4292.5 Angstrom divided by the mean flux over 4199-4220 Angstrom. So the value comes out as 0.9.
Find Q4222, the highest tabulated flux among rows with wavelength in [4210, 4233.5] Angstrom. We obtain 1.907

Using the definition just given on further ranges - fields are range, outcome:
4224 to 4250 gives 1.857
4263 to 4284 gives 1.82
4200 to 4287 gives 1.953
